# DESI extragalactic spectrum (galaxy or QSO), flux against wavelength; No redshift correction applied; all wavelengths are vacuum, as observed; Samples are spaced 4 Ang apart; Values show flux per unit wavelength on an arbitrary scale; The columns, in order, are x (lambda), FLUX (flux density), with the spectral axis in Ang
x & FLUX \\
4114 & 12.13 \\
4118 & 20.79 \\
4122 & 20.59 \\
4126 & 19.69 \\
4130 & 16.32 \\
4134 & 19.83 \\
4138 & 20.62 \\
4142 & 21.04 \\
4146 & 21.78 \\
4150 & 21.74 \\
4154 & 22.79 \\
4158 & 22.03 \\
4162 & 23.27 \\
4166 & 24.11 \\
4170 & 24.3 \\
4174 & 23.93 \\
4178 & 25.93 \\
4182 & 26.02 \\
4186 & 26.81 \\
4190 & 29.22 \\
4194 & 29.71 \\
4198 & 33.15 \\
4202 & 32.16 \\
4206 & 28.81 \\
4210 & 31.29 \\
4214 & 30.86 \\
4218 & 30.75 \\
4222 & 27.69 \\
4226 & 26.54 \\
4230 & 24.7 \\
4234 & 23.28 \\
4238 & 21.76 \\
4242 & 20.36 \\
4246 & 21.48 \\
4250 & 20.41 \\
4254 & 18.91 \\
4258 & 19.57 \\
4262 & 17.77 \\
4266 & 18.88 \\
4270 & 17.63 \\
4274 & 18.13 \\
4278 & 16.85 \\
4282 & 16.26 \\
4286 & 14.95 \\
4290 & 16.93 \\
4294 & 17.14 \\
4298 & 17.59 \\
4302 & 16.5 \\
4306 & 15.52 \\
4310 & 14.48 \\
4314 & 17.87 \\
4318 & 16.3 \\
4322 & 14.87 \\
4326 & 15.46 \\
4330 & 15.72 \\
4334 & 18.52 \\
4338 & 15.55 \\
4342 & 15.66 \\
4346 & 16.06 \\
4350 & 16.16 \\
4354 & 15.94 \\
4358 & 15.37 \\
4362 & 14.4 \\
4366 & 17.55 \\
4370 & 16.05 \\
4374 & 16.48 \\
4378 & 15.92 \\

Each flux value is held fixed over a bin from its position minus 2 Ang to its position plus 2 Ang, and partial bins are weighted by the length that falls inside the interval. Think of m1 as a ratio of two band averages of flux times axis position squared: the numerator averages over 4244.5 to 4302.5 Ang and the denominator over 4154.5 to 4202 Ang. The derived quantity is 0.71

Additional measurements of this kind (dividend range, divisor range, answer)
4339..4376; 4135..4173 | 0.78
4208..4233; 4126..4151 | 1.47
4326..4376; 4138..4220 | 0.66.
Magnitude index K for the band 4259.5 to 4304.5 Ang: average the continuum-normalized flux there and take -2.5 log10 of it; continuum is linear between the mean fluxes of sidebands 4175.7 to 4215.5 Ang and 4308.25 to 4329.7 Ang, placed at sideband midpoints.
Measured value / 0.16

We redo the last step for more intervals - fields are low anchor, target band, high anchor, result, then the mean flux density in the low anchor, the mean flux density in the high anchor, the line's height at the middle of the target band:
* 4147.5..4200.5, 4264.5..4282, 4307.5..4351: 0.11 mag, 25.6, 16.1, 19.5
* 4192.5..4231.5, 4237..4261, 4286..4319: 0.20 mag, 29.6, 16.5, 24.2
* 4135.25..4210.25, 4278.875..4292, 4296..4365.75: 0.17 mag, 25.5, 16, 18.8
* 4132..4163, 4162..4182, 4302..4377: -0.18 mag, 21.6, 16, 20.9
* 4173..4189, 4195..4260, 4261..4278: -0.17 mag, 26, 18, 21.8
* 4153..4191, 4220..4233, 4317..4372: -0.18 mag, 24.8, 16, 22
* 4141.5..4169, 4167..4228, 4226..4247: -0.25 mag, 22.5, 22.8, 22.7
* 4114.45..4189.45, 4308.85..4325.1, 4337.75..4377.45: 0.08 mag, 22.2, 15.9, 17.2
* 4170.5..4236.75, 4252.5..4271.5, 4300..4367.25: 0.21 mag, 28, 16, 22.6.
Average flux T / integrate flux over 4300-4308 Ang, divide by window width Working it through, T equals 16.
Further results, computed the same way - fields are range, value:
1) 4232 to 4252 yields 21.5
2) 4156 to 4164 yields 22.6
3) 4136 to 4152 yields 21.3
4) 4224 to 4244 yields 23.3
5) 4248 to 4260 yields 19.6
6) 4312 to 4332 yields 16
